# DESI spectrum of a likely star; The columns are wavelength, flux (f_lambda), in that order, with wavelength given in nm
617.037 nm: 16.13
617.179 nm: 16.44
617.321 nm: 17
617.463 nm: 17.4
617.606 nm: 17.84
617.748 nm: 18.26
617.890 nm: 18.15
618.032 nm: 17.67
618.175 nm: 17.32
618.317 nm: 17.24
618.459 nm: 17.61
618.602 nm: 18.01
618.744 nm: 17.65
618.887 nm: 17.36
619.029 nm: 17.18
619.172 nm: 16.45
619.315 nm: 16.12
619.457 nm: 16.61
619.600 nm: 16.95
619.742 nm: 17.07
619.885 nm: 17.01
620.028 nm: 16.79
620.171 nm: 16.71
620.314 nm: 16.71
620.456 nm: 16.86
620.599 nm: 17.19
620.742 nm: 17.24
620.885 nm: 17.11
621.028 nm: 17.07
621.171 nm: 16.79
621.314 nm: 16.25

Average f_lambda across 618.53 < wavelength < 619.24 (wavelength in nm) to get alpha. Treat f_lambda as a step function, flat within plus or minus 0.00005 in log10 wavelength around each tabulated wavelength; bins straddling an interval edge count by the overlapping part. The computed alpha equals 17.3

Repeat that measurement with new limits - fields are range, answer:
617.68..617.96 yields 18.2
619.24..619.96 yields 16.8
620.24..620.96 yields 17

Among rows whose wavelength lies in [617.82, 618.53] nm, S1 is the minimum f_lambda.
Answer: 17.24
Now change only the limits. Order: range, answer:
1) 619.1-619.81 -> 16.12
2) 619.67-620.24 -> 16.71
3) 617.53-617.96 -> 17.84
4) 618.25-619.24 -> 16.45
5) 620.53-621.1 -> 17.07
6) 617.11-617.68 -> 16.44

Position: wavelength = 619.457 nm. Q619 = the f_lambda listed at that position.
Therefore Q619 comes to 16.61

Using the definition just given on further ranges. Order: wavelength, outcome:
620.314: 16.71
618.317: 17.24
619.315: 16.12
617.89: 18.15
